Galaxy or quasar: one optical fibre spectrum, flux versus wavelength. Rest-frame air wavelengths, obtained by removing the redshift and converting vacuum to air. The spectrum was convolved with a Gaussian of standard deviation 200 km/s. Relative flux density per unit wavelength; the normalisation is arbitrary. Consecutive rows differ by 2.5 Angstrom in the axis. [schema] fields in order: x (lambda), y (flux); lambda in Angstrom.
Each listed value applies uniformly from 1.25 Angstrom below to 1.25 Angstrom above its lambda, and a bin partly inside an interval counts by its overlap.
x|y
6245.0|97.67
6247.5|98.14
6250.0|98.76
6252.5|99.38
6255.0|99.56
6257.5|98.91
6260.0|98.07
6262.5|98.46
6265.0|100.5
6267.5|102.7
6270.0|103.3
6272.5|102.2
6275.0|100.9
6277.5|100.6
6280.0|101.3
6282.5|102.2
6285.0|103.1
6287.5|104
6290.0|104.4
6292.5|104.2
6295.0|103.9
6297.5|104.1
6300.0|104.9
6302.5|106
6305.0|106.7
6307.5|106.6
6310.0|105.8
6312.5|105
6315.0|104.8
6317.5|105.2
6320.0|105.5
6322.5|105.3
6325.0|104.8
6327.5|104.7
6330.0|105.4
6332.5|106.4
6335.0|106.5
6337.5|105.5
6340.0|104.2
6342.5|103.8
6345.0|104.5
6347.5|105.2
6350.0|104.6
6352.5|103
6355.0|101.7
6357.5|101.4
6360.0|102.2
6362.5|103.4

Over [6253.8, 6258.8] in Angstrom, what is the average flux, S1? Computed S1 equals 99.2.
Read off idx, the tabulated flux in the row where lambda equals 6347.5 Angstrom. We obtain 105.2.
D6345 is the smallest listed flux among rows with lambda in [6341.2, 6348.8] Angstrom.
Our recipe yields 103.8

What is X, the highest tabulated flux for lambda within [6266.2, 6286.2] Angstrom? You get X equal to 103.3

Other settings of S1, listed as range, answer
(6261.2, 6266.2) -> 99.5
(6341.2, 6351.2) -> 105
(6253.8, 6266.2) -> 99.1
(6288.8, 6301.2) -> 104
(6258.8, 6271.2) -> 101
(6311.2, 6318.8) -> 105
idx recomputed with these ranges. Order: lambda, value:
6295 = 103.9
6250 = 98.76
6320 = 105.5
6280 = 101.3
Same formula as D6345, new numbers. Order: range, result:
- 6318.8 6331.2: 104.7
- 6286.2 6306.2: 103.9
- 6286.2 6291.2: 104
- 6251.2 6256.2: 99.38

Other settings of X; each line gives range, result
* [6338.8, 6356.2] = 105.2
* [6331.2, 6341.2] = 106.5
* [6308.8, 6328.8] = 105.8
